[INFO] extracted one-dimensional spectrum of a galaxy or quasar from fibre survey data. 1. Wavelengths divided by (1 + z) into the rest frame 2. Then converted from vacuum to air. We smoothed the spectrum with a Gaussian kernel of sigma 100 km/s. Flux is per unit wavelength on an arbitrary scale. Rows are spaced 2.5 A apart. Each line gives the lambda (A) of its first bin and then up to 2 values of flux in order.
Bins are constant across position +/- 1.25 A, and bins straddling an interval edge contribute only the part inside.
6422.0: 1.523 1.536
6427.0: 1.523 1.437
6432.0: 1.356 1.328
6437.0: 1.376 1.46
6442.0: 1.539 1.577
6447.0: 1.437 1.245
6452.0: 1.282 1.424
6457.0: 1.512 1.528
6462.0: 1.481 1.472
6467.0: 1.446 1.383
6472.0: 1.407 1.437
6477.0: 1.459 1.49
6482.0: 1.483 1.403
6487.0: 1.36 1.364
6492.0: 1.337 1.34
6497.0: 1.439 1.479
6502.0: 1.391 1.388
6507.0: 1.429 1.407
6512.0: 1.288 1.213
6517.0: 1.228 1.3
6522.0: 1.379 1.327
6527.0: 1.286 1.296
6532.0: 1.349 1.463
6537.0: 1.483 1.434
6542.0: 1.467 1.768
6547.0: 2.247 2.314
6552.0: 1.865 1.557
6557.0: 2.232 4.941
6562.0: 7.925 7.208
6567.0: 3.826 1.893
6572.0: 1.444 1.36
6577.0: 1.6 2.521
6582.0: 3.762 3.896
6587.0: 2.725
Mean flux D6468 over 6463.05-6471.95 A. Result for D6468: 1.43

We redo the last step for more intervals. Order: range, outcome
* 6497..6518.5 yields 1.36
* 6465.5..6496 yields 1.41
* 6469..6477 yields 1.42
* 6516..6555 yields 1.55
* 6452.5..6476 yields 1.45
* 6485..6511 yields 1.39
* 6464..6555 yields 1.46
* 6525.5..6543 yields 1.39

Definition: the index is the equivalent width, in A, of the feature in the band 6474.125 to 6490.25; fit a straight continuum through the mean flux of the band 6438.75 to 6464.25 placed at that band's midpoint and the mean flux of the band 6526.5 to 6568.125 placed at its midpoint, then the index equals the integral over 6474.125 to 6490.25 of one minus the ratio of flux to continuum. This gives 3.7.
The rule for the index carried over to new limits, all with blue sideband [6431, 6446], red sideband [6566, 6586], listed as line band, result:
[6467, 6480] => 2.1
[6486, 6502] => 4.2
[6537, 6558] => 4.3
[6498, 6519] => 6.7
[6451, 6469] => 1.8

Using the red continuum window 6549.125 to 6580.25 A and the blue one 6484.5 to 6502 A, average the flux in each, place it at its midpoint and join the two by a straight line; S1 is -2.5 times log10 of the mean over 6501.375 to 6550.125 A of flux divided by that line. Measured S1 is 0.43 mag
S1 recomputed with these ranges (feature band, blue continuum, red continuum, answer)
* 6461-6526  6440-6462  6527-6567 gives 0.37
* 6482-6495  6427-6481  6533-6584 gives 0.33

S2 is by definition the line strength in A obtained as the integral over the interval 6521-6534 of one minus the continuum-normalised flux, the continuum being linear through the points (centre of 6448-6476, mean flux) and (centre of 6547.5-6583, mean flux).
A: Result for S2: 6.1 A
